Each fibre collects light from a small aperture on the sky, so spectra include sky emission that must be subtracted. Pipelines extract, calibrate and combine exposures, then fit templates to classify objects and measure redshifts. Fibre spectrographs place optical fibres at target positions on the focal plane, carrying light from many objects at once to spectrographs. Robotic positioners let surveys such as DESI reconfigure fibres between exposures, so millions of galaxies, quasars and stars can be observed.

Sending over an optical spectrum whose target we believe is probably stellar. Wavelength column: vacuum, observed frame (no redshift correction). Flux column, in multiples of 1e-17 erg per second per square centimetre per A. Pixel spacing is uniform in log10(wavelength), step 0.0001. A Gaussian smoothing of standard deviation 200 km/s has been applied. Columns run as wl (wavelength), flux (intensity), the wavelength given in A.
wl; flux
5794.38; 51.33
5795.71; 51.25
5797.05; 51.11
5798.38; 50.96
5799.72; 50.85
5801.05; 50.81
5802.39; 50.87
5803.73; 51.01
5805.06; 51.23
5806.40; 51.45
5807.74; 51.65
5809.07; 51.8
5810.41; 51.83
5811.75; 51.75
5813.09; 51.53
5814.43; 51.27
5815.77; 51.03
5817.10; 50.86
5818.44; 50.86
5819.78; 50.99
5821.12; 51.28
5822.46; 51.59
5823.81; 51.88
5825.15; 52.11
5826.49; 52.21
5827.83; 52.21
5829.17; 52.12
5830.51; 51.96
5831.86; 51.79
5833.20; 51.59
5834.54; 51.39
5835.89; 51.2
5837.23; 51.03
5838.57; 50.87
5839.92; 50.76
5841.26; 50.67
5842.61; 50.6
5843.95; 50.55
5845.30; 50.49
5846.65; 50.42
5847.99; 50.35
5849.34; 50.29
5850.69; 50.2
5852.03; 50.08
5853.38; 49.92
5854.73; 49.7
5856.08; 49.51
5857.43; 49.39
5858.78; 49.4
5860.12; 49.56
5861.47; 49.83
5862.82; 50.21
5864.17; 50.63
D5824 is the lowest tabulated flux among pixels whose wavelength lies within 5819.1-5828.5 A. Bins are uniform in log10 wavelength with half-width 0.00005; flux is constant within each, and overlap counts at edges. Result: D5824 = 50.99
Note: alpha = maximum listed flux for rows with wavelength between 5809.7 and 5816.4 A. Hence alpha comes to 51.83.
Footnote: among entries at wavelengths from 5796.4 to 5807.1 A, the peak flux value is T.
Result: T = 51.45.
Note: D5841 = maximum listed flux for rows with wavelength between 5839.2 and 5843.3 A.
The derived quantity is 50.76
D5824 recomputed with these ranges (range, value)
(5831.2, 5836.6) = 51.2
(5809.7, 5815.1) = 51.27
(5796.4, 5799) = 50.96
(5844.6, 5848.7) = 50.35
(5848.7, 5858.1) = 49.39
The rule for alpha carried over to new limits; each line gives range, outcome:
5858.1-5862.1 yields 49.83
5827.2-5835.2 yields 52.21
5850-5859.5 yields 50.2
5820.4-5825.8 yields 52.11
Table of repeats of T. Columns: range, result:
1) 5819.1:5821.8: 51.28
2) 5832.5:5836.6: 51.59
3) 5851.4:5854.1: 50.08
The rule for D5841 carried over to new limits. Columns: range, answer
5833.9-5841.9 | 51.39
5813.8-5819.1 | 51.27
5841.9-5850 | 50.6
